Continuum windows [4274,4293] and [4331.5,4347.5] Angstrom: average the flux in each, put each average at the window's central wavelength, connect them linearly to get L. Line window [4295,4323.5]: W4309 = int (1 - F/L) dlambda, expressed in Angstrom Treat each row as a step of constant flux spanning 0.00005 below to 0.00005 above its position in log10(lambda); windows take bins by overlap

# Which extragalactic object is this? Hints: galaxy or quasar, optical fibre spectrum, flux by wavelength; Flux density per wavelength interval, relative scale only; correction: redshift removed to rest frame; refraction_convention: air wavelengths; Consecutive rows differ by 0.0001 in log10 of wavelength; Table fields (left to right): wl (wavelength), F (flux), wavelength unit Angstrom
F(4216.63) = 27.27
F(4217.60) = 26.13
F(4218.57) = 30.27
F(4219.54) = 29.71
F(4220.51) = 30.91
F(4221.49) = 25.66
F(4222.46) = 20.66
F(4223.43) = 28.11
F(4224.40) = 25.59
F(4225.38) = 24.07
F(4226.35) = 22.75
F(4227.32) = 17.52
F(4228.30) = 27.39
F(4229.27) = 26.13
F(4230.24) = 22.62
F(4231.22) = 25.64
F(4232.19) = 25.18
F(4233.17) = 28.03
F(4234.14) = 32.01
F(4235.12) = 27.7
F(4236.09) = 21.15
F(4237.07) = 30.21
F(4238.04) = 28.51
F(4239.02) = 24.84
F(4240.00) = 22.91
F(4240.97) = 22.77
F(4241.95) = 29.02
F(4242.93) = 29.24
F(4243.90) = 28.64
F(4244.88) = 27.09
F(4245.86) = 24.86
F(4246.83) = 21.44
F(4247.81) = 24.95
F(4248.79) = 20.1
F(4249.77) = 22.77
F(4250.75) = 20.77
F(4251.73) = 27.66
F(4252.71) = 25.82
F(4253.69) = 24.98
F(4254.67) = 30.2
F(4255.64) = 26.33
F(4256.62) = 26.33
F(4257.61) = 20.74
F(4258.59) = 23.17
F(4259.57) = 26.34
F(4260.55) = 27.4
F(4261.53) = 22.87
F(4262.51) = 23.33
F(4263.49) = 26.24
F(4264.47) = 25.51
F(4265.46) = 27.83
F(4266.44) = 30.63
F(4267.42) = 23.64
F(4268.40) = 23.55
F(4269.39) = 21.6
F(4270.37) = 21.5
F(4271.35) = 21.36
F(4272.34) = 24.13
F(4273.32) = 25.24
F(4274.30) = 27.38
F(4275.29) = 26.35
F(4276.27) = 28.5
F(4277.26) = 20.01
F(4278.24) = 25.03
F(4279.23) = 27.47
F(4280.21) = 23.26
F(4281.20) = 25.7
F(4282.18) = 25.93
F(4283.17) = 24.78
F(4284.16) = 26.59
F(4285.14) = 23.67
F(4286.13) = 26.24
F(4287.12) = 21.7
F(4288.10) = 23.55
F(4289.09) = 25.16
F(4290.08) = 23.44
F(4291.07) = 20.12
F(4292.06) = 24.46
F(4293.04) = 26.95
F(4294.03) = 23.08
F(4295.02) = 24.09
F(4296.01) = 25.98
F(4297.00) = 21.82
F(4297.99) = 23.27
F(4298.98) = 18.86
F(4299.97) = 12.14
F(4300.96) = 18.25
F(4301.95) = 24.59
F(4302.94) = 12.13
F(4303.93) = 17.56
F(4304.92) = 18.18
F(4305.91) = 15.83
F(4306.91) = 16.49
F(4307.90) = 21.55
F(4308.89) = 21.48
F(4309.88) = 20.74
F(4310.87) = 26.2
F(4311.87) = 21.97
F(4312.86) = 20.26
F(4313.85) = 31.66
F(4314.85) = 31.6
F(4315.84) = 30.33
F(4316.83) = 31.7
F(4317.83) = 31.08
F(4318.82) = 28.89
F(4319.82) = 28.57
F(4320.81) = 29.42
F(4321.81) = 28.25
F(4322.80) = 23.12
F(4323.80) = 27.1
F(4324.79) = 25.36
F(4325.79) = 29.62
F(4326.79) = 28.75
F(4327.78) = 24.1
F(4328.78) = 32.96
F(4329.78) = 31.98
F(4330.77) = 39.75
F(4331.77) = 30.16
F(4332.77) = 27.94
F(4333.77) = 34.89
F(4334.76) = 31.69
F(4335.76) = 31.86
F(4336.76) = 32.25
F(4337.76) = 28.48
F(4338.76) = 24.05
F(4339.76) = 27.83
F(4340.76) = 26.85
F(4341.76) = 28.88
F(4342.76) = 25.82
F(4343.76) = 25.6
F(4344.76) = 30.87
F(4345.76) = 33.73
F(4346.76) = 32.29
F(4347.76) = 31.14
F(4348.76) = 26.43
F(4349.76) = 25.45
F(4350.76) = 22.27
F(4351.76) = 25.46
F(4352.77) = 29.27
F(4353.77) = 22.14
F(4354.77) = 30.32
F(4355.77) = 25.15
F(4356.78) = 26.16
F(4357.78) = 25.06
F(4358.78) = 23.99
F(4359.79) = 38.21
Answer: 3.9 Angstrom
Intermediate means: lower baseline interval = 24.7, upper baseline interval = 29.6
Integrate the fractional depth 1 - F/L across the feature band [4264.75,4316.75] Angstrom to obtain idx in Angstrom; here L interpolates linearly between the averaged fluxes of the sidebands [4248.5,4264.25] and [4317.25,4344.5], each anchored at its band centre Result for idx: 6.4 Angstrom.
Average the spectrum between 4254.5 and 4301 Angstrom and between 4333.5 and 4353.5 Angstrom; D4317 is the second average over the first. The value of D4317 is 1.18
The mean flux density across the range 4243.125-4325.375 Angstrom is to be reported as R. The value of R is 24.3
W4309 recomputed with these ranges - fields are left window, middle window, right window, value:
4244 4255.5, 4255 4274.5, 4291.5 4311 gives -0.99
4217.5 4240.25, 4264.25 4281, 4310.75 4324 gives 1.28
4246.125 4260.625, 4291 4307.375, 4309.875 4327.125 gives 3.96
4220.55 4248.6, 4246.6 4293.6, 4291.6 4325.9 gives 0.04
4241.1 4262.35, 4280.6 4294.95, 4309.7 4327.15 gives 1.15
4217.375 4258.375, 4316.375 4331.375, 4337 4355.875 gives -1.21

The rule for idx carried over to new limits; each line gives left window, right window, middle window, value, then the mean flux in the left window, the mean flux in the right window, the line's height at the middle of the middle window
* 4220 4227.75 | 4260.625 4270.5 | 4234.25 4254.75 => -0.7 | 24.5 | 24.9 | 24.7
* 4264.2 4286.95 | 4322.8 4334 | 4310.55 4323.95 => 0.4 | 25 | 29.8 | 28.8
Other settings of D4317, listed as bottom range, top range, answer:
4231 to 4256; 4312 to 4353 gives 1.12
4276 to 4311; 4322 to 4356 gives 1.29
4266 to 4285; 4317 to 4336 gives 1.20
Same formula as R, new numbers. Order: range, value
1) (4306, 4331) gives 27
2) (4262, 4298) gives 24.6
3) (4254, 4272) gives 24.9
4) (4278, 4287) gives 25.3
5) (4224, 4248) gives 25.6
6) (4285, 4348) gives 25.9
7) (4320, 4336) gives 29.8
